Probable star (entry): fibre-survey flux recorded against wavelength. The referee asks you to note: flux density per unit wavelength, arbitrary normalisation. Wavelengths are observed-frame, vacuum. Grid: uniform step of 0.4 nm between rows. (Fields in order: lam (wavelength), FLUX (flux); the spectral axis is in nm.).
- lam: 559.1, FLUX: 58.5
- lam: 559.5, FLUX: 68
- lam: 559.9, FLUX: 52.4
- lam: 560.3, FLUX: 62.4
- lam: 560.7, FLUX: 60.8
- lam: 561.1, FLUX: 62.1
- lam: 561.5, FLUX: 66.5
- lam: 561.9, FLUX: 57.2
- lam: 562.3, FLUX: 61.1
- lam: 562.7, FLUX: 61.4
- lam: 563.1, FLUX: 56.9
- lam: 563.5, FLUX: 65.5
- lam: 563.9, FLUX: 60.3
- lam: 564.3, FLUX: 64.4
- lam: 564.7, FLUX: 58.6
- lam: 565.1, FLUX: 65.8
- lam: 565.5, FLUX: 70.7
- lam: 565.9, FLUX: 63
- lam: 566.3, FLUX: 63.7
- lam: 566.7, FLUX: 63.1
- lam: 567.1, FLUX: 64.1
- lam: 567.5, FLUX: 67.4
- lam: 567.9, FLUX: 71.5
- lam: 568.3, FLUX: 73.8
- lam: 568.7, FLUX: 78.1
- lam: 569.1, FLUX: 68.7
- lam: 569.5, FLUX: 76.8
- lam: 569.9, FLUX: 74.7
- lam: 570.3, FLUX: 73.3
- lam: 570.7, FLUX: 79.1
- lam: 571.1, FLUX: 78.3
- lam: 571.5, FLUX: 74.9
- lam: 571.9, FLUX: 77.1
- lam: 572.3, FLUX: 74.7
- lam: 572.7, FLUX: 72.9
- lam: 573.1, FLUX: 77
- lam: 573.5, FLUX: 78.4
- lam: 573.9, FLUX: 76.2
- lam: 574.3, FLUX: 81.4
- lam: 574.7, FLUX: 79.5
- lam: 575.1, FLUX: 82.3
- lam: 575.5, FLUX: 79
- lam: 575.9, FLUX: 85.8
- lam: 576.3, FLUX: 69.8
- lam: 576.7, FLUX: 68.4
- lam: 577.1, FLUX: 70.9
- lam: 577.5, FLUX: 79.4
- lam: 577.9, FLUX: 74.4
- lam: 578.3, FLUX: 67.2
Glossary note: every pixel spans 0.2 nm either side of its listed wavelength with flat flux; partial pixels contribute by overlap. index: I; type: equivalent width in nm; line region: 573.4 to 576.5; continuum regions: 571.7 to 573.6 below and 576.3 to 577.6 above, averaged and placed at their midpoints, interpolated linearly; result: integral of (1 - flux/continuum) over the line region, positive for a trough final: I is -0.223 nm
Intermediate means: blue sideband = 75.9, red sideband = 71.9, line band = 79.1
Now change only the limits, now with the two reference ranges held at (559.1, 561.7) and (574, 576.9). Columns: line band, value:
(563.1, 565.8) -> 0.102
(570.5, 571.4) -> -0.063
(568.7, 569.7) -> -0.037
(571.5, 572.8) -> -0.011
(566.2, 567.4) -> 0.082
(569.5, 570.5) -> -0.035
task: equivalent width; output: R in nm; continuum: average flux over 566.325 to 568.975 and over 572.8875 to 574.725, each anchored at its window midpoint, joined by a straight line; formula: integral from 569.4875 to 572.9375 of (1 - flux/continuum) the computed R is -0.057 nm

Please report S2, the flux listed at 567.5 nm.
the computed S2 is 67.4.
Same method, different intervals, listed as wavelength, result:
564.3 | 64.4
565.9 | 63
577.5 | 79.4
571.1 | 78.3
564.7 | 58.6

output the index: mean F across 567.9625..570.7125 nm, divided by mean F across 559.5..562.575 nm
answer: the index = 1.2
